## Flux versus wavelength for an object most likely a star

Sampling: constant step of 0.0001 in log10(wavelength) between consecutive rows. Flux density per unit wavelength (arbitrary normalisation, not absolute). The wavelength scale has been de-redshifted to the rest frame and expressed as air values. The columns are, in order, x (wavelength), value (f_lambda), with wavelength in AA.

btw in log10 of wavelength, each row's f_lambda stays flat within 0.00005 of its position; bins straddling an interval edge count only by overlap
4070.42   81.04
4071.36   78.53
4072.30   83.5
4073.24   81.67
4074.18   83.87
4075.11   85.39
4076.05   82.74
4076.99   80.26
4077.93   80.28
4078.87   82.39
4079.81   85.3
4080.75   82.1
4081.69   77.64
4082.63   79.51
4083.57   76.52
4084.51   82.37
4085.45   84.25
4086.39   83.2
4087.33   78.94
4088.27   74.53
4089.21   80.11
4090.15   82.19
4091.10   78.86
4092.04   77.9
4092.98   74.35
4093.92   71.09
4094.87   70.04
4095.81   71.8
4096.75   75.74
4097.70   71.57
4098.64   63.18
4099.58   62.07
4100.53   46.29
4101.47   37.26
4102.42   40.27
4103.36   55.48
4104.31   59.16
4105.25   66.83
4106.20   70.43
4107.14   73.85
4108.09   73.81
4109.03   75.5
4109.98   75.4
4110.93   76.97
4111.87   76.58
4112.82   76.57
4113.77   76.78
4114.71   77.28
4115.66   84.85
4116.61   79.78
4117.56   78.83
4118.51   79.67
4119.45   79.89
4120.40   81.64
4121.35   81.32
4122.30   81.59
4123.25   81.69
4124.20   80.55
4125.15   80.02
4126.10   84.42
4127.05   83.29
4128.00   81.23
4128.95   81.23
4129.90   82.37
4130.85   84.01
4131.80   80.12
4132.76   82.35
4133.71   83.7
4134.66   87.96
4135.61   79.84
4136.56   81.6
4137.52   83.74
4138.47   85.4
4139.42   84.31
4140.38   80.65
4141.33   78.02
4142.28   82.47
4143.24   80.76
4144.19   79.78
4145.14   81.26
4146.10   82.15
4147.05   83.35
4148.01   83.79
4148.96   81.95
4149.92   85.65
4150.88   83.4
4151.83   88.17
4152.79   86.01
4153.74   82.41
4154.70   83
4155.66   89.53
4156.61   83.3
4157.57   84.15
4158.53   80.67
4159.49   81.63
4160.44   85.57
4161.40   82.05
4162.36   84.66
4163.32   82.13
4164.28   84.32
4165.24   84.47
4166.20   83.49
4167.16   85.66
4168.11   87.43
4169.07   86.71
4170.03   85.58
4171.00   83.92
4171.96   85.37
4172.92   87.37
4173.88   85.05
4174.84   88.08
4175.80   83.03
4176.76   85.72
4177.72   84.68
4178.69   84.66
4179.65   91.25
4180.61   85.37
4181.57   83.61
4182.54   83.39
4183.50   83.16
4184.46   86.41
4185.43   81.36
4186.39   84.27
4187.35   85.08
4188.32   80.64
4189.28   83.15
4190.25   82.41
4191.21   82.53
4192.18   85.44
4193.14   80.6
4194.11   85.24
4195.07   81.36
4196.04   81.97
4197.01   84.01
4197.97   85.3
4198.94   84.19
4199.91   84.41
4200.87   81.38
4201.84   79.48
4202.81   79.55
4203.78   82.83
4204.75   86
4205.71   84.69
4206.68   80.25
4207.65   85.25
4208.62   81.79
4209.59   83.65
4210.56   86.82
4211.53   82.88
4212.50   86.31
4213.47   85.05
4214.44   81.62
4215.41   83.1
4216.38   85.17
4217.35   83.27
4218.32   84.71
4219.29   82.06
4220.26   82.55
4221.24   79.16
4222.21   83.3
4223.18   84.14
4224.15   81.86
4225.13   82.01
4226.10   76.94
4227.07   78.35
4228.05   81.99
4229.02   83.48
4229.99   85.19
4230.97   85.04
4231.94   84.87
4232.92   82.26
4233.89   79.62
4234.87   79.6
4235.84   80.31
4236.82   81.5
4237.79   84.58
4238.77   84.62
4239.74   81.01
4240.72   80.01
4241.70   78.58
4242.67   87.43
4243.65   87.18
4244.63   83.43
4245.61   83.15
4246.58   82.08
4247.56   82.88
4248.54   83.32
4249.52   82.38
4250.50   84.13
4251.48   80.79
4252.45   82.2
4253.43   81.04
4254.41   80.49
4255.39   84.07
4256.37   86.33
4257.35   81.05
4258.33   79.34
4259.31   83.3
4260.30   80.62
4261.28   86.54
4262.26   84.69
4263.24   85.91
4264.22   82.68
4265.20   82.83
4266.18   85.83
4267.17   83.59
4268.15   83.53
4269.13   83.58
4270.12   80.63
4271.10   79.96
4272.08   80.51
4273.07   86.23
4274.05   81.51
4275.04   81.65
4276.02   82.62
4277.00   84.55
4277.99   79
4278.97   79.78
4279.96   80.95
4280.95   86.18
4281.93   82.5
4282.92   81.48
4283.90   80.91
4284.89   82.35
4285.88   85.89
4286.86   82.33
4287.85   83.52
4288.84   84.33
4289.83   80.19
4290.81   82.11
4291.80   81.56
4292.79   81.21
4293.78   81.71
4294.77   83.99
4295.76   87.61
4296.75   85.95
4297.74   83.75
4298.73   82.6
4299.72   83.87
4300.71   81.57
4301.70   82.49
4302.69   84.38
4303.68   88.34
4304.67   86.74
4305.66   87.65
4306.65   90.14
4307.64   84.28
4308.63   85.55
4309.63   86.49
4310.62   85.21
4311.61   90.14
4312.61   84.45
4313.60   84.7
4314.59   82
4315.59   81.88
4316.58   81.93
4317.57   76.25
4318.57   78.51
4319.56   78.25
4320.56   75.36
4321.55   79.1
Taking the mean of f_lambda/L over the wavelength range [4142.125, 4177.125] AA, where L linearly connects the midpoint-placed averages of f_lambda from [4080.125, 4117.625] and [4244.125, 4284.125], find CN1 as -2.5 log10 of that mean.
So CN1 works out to -0.11 mag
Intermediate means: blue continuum 72.5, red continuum 82.7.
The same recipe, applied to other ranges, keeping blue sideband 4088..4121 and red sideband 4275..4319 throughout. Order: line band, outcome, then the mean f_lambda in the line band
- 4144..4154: -0.13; 83.6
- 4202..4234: -0.06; 82.9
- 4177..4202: -0.10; 83.7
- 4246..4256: -0.02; 82.5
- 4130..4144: -0.13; 82.4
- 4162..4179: -0.13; 85.1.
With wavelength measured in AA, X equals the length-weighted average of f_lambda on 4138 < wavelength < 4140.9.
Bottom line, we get 83.4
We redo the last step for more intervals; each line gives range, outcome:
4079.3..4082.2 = 81.6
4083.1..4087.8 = 81.1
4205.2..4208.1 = 83.6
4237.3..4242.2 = 81.9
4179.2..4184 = 85.4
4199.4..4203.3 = 81.2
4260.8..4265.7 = 84.7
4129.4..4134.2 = 82.5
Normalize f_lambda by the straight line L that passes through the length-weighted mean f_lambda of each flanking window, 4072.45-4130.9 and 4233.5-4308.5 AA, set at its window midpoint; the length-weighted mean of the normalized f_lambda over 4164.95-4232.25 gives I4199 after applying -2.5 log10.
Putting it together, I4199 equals -0.05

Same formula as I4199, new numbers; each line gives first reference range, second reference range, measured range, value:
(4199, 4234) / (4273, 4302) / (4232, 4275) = 0.00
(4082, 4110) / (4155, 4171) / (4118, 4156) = -0.05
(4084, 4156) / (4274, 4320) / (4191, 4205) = -0.04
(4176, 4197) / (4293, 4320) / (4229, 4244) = 0.02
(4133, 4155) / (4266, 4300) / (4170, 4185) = -0.03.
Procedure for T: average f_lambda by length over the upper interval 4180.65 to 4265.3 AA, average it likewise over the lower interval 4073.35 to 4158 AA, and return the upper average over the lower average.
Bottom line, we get 1.06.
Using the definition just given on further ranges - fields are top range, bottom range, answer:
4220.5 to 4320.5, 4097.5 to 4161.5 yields 1.06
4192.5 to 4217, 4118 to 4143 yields 1.02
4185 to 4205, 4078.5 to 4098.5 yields 1.06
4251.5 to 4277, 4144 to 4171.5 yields 0.99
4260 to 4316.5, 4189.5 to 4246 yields 1.01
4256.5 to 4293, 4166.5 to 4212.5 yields 0.98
